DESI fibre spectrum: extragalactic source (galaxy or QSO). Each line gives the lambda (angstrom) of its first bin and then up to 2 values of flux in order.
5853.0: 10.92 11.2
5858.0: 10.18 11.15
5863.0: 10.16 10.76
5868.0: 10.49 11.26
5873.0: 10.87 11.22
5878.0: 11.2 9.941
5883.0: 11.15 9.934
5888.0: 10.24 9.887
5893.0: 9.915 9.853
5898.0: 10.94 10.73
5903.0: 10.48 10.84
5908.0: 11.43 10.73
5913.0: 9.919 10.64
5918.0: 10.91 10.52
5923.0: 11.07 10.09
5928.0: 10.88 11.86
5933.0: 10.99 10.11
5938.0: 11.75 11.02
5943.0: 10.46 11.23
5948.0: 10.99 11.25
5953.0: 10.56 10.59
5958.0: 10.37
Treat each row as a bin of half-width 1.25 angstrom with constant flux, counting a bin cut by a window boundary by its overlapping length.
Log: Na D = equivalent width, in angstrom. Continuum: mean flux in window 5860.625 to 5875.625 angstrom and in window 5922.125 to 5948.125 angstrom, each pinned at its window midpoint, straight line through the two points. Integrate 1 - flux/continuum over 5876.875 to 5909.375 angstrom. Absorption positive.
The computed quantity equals 1.0 angstrom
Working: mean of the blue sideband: 10.8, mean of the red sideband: 10.9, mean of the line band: 10.5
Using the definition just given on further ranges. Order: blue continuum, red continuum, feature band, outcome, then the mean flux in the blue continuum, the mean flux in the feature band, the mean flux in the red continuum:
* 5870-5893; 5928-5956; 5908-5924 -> 0.18 angstrom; 10.6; 10.7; 11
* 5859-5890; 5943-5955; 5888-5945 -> 0.72 angstrom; 10.7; 10.7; 10.9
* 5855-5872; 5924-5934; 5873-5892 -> 0.47 angstrom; 10.7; 10.5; 11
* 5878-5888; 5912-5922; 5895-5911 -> -0.40 angstrom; 10.4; 10.8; 10.5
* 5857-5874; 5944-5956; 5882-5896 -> 0.78 angstrom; 10.7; 10.2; 10.9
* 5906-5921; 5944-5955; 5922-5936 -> -0.06 angstrom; 10.7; 10.9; 11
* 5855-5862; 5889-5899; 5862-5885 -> -0.57 angstrom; 10.8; 10.8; 10.1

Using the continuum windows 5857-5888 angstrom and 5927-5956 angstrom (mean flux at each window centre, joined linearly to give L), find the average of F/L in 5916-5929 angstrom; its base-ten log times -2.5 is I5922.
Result 0.02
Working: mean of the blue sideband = 10.7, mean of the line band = 10.7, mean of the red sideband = 11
